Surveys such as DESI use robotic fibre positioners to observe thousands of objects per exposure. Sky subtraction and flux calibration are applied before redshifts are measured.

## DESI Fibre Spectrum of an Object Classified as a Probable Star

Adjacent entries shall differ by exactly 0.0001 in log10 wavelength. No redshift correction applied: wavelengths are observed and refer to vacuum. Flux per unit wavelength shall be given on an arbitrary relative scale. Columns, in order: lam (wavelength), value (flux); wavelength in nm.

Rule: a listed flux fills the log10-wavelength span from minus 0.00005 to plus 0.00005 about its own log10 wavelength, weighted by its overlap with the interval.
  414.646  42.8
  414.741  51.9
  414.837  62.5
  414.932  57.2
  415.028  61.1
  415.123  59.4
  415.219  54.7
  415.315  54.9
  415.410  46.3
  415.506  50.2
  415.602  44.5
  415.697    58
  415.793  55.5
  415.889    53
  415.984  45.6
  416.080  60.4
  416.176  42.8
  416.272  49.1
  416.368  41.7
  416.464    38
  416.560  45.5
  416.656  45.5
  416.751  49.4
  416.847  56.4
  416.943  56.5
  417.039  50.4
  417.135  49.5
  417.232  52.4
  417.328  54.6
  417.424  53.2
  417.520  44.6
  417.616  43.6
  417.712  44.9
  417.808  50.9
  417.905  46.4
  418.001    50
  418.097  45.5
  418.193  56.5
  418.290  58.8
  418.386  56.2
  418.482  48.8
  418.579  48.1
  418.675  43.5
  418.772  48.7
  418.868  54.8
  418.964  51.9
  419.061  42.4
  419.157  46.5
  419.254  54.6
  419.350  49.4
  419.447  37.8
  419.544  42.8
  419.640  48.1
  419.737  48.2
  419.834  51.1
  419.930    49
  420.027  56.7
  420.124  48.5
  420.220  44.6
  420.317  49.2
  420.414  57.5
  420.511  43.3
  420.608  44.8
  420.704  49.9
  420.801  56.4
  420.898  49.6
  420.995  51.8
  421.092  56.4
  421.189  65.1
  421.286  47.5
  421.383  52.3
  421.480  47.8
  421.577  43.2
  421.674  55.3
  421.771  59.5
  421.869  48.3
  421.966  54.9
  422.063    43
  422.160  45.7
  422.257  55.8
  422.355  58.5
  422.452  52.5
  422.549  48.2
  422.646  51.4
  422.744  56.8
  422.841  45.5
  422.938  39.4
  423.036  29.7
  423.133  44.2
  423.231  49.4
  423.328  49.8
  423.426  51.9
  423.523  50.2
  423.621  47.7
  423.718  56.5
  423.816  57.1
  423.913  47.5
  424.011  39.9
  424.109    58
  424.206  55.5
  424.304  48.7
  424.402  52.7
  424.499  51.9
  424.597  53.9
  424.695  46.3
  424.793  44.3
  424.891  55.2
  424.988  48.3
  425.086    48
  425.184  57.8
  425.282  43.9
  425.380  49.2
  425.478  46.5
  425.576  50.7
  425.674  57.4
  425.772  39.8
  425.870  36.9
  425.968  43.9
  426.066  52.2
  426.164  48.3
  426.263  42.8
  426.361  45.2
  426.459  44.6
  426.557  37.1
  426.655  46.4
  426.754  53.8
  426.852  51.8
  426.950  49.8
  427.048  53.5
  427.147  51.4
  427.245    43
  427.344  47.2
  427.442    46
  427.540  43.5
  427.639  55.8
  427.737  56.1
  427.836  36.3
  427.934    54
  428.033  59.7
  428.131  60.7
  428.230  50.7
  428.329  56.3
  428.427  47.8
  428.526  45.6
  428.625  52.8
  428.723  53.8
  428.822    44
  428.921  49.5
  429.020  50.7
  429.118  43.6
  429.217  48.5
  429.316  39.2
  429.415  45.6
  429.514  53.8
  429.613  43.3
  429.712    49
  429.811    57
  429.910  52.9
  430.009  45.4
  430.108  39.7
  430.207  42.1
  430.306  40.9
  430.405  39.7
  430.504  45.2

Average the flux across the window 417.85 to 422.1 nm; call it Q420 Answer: 50.1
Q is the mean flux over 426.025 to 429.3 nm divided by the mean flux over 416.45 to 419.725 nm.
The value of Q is 1.00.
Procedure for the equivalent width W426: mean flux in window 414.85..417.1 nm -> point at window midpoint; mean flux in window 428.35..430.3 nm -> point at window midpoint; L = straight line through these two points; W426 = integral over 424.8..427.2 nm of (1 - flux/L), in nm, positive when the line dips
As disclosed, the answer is 0.02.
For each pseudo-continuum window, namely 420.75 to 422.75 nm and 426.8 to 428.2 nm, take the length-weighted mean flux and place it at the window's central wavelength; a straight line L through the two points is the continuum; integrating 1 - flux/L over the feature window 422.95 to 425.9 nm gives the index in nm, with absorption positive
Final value 0.15 nm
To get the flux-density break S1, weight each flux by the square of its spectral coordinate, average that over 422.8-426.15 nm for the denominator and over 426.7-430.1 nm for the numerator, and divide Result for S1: 1.04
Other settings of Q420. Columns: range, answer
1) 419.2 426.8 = 49.3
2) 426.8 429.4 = 49.6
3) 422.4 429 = 49.1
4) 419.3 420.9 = 48.6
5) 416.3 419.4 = 49.3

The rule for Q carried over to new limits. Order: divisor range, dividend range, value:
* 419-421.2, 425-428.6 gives 0.98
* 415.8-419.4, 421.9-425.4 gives 1.00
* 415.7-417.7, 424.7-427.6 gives 0.96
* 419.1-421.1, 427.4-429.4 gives 1.01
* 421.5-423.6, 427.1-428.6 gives 1.02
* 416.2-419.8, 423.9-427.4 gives 0.99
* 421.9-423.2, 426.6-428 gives 1.02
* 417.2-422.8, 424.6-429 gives 0.97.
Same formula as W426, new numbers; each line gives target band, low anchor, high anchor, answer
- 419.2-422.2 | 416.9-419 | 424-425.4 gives 0.02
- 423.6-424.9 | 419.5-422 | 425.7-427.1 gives -0.08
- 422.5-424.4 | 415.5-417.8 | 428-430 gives 0.03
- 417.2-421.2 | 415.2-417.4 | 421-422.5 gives 0.12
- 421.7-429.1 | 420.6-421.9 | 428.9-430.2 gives 0.06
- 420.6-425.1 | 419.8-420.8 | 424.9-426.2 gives -0.13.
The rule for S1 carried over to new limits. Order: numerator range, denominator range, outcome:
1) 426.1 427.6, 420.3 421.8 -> 0.93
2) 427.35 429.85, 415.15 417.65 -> 1.05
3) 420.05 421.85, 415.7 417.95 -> 1.06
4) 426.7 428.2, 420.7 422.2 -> 1.01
